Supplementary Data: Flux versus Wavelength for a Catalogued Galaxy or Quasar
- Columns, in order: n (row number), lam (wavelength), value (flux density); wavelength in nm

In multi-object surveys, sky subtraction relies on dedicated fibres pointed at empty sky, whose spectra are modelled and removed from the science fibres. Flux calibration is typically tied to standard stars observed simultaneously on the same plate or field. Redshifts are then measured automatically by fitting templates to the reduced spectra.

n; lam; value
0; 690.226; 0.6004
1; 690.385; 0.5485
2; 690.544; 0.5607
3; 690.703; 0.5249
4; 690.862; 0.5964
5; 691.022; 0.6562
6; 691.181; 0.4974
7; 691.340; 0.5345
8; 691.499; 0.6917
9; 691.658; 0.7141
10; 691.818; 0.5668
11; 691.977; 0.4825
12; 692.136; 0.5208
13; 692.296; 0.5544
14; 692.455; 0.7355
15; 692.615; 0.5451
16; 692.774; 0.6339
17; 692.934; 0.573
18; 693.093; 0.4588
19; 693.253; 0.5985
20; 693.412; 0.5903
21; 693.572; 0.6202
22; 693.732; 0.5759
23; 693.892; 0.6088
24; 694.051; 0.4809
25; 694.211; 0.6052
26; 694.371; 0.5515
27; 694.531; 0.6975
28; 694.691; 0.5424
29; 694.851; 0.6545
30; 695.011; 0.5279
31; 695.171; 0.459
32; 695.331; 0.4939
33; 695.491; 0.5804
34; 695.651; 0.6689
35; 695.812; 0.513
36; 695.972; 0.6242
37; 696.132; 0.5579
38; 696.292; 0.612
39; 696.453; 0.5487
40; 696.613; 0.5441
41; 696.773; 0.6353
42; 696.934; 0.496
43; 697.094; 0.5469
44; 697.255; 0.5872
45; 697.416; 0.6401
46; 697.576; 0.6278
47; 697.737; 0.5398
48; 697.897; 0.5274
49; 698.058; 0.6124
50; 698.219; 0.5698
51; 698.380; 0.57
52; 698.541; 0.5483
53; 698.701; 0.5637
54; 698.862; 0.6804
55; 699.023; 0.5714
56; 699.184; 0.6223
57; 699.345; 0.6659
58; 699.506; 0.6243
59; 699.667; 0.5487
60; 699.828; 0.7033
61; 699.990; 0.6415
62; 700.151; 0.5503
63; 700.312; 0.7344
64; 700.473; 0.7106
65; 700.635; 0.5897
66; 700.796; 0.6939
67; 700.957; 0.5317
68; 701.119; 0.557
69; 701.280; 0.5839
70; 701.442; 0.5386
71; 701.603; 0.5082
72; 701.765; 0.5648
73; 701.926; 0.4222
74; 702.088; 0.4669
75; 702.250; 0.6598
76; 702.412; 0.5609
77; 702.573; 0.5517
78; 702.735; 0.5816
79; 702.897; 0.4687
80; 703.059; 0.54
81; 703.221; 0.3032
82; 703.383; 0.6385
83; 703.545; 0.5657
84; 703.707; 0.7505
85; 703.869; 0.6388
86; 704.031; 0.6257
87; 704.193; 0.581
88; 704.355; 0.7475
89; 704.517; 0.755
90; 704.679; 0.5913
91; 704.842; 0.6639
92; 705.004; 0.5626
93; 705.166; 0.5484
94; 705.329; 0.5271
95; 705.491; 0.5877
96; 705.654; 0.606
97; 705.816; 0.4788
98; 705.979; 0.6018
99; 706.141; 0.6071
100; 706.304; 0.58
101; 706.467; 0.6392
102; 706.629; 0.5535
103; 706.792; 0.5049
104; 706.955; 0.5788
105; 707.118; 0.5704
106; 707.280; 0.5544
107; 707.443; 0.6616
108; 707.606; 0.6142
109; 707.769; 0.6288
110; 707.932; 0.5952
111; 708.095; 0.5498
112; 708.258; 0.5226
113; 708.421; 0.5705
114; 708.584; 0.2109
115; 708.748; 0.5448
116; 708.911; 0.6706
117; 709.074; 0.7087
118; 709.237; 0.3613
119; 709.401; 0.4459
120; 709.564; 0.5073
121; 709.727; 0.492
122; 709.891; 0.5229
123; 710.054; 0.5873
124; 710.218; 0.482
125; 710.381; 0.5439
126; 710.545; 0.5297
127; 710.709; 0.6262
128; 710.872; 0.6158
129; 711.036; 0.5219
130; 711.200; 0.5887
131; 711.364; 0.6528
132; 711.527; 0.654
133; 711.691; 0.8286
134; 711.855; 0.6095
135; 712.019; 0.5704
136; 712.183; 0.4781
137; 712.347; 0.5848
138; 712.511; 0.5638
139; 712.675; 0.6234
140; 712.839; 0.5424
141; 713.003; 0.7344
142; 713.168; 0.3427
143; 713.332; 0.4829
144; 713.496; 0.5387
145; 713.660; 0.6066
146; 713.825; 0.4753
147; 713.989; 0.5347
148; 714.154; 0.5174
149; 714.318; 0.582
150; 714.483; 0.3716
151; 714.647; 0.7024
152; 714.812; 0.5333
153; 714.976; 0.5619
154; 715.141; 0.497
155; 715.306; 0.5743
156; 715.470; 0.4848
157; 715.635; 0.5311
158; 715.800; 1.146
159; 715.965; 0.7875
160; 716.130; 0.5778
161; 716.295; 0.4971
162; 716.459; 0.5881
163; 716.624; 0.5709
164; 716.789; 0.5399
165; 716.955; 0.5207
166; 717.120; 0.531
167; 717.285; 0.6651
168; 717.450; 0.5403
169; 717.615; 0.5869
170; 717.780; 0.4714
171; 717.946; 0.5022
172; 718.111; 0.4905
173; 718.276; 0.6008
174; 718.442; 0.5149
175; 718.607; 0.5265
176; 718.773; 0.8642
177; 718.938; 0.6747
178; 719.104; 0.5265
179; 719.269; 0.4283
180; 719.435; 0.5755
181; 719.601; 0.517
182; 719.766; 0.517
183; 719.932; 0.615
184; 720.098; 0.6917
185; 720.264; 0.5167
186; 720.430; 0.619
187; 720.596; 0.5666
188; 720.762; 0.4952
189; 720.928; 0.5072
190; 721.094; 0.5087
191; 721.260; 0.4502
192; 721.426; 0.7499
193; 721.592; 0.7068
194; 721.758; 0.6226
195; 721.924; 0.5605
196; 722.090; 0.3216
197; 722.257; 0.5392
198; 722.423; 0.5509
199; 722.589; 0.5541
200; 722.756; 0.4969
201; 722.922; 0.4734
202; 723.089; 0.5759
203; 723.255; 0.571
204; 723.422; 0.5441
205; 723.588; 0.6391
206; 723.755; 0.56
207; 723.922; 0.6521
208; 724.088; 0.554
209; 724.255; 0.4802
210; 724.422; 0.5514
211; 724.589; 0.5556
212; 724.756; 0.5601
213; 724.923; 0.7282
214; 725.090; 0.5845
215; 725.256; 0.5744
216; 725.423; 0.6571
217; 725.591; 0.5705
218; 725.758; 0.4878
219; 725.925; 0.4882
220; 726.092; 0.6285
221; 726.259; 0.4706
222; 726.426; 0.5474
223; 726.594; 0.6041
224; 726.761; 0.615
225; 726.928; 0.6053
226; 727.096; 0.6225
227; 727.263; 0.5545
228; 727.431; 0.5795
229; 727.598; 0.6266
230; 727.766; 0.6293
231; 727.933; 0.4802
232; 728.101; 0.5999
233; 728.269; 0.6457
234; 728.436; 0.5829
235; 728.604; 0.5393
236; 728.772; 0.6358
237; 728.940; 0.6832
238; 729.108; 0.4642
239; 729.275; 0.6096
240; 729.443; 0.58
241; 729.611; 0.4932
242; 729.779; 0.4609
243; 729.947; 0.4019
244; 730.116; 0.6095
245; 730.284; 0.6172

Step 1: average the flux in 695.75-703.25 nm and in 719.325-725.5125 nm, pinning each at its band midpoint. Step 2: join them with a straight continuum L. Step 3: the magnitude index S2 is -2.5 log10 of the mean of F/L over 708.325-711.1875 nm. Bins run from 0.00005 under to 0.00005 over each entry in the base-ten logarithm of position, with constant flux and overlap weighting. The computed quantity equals 0.09 mag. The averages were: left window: 0.577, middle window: 0.527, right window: 0.565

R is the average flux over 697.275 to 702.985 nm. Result 0.587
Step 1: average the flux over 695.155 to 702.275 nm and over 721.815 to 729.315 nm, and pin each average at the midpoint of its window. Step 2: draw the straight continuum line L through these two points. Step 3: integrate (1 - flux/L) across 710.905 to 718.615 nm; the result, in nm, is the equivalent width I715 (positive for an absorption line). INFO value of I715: 0.003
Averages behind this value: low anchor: 0.584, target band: 0.574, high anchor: 0.568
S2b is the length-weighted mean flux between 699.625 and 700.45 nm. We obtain 0.645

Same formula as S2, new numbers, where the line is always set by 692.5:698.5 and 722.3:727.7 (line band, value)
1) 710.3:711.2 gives 0.01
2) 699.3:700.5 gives -0.13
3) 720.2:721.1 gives 0.06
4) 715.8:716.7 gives -0.15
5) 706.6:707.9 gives -0.02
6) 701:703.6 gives 0.08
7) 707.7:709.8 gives 0.10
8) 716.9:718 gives 0.05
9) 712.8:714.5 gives 0.09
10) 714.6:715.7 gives 0.04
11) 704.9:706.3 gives 0.01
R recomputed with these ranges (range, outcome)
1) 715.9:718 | 0.567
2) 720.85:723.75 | 0.552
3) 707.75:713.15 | 0.562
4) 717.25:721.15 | 0.563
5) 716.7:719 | 0.573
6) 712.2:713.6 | 0.549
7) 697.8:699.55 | 0.595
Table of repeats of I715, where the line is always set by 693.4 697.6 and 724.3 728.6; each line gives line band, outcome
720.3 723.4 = 0.17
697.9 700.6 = -0.19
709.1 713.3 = 0.12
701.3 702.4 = 0.09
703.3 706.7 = -0.20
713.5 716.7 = -0.03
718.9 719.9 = 0.07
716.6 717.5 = 0.03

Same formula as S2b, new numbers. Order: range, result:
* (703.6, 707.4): 0.603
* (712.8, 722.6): 0.566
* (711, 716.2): 0.588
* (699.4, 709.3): 0.58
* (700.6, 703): 0.551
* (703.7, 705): 0.658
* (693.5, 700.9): 0.593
